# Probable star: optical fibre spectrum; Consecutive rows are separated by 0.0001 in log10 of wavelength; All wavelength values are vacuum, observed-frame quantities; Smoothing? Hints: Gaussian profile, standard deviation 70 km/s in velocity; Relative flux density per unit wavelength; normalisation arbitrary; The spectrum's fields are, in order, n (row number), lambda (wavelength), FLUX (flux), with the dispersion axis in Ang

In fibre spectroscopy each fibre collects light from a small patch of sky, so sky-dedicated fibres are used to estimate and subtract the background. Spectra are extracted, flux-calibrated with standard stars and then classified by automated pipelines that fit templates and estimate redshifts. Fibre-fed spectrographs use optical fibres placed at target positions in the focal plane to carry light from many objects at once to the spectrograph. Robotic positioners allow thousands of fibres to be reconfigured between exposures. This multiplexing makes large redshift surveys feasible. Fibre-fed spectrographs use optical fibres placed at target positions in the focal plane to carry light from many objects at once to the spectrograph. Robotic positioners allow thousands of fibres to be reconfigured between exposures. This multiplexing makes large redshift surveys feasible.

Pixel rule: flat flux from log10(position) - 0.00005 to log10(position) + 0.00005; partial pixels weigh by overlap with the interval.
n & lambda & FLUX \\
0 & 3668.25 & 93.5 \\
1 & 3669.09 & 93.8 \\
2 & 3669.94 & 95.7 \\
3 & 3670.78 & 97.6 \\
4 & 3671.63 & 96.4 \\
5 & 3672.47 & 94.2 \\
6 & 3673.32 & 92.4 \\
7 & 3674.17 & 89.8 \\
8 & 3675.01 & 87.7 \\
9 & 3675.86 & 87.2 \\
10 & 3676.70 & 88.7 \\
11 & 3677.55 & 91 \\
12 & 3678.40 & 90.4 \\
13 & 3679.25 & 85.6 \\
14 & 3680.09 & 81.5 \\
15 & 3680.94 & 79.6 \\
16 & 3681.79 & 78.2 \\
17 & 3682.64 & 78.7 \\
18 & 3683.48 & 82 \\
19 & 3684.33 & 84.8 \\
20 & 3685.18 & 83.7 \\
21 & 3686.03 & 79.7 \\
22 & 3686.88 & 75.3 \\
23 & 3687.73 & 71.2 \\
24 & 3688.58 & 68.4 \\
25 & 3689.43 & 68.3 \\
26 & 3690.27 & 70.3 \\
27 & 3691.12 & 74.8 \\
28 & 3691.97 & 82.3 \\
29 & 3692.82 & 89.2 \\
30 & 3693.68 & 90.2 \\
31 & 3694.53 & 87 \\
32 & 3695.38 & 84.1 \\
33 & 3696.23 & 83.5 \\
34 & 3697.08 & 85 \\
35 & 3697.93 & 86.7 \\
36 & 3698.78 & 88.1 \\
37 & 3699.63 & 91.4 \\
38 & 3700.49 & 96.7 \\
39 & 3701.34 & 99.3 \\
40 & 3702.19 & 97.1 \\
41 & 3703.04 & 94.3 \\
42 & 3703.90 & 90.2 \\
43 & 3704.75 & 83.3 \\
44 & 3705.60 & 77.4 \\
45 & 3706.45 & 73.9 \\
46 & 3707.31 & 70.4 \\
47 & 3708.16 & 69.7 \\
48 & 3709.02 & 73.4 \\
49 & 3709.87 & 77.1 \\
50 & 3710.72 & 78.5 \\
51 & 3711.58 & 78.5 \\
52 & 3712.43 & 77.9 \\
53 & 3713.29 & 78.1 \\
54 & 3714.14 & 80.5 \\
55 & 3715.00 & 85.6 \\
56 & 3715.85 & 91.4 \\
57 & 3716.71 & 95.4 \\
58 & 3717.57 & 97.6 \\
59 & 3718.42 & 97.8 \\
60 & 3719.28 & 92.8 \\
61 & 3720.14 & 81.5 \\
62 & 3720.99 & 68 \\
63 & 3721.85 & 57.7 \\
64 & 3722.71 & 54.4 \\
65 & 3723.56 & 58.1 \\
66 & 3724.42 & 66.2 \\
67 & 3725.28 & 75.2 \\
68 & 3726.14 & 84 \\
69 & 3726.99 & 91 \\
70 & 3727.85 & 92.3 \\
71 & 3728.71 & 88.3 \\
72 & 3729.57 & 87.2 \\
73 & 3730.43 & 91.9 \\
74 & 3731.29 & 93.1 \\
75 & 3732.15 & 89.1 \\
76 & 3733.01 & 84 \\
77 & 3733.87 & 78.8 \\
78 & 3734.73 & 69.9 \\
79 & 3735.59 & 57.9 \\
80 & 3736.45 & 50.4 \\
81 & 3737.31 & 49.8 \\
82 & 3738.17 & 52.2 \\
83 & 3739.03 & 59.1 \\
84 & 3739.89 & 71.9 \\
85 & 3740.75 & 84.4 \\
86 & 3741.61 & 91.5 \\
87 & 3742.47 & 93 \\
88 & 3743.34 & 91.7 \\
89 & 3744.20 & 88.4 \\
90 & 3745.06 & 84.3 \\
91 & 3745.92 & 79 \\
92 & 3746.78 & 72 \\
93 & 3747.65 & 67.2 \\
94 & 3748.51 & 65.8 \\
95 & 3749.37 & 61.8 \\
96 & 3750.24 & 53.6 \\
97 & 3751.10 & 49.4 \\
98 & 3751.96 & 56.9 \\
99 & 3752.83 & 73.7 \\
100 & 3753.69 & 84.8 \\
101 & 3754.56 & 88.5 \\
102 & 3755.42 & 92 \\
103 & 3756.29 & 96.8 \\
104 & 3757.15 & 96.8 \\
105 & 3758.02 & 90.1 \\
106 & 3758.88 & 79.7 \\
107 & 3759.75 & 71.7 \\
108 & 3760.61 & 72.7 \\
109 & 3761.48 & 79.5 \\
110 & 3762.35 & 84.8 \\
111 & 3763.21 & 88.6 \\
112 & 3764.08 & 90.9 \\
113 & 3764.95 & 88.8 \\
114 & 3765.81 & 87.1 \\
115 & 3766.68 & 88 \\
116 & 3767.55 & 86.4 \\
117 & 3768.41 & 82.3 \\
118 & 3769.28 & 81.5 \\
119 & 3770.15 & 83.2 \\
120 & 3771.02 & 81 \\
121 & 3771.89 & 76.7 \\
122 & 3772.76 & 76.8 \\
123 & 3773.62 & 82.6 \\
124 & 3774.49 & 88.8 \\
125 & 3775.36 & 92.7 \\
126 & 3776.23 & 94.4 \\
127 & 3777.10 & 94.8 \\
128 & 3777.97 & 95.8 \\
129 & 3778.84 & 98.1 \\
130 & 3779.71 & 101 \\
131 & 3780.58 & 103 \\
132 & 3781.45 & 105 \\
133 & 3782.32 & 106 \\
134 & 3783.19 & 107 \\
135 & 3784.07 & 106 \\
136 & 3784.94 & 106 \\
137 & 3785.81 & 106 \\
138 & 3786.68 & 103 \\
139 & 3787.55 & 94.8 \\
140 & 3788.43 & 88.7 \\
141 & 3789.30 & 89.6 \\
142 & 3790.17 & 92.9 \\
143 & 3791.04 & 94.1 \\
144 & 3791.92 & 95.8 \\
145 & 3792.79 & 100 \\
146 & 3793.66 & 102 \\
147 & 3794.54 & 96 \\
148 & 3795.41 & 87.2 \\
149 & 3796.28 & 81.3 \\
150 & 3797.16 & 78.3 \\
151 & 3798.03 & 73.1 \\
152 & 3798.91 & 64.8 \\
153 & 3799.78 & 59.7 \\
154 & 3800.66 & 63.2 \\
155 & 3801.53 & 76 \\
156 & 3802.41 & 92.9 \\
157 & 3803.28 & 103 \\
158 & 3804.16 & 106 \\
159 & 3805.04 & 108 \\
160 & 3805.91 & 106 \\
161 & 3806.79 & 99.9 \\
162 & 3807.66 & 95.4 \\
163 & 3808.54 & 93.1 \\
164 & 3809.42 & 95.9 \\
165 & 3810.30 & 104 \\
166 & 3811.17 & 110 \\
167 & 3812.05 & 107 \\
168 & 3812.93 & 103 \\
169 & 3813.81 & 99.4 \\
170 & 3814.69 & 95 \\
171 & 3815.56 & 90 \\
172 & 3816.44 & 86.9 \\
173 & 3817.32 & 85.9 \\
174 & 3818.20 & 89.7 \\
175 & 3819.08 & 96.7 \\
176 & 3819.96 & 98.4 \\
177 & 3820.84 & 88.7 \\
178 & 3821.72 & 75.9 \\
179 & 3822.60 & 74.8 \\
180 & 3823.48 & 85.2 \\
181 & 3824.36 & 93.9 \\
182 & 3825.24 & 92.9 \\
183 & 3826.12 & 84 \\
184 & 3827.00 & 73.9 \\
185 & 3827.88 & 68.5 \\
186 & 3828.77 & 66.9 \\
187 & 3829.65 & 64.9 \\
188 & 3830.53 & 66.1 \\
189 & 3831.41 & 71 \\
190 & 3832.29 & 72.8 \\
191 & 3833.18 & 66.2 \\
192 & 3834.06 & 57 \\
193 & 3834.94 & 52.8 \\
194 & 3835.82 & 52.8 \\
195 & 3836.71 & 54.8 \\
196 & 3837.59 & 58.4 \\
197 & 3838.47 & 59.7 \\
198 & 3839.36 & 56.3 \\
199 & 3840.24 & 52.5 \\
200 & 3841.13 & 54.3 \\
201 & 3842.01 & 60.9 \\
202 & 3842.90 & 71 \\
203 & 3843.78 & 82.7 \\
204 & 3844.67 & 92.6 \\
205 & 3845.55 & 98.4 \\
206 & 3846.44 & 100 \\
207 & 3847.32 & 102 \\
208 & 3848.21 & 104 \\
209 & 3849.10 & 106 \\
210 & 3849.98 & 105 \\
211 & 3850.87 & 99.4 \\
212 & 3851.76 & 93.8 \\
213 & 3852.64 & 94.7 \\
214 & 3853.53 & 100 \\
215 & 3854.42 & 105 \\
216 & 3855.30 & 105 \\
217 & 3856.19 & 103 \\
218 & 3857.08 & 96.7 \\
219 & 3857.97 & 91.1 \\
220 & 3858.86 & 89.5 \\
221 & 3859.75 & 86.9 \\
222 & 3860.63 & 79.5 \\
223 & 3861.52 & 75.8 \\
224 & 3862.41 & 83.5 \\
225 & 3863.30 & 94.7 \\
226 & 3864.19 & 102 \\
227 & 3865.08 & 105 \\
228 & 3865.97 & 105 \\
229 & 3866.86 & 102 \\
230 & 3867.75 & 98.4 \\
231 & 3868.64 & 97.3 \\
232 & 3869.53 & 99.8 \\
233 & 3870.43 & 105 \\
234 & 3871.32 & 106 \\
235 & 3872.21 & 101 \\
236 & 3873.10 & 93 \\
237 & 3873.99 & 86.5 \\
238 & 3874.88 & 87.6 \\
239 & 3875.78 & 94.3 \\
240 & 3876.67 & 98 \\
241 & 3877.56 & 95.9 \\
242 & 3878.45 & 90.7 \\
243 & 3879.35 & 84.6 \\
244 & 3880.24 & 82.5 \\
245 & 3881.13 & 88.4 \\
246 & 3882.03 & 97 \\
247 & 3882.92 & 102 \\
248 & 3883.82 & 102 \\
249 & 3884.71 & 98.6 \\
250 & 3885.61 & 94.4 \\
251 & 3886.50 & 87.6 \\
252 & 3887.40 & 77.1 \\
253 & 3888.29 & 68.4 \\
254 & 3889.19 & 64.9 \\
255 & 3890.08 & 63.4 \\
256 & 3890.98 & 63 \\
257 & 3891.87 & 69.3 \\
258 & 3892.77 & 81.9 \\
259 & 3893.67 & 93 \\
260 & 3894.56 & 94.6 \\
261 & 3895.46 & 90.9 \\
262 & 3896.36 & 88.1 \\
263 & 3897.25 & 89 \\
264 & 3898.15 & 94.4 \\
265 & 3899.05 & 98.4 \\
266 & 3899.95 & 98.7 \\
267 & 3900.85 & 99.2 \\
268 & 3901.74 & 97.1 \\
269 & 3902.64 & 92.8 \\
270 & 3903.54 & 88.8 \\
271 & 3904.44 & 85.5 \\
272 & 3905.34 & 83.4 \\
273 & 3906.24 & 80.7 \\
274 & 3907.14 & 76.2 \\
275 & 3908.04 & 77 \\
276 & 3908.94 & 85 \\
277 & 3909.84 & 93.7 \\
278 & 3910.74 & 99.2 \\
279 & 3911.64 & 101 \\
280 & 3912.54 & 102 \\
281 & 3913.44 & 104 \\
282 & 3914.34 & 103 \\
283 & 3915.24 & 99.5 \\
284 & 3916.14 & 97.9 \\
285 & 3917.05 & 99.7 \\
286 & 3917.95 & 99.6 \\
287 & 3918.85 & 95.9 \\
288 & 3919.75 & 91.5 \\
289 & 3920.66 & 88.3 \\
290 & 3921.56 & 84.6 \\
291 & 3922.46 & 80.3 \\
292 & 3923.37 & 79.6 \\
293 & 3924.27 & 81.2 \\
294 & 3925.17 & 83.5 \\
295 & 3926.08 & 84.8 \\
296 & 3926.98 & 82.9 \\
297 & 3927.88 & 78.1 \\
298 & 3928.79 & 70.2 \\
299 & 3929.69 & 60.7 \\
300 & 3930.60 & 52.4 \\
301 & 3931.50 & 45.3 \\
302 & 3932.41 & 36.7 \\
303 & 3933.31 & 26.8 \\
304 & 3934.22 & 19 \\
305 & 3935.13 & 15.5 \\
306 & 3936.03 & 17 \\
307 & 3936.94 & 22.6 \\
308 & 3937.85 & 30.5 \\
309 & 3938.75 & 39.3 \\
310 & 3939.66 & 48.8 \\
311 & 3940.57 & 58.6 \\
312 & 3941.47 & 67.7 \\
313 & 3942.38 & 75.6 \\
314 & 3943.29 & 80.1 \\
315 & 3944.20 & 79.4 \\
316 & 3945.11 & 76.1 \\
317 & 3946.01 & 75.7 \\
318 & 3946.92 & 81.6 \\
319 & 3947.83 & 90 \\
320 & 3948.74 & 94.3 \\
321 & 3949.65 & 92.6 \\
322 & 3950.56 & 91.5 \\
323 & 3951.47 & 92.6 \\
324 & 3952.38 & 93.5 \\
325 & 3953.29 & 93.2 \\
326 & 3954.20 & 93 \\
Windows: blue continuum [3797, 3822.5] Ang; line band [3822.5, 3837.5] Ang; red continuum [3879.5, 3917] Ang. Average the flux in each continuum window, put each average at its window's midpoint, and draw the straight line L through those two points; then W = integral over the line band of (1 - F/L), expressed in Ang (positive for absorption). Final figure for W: 3.4 Ang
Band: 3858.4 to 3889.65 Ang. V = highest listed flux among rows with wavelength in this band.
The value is 106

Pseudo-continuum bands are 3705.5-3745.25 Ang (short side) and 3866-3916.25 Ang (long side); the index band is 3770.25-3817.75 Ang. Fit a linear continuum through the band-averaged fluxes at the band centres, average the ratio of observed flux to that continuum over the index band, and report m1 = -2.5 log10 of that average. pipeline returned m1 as -0.12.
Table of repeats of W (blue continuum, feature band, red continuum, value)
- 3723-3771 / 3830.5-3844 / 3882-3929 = 3.7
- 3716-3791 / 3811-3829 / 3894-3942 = -1.8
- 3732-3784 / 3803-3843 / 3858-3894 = 2.1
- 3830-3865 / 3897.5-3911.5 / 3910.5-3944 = -3.2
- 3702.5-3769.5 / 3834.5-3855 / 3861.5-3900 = 1.6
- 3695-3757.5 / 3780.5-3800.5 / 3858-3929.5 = -2.2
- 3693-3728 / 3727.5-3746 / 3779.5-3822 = 1.6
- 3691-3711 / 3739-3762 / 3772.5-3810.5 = 2.9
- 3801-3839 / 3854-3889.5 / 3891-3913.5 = -2.3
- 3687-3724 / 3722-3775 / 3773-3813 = 5.8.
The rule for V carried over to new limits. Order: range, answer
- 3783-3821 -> 110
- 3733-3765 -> 96.8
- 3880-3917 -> 104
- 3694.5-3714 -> 99.3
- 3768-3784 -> 107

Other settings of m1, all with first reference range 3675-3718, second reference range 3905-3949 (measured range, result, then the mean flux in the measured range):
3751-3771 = -0.034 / 82.9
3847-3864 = -0.244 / 95.6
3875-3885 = -0.238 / 93.7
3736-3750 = 0.124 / 72.4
